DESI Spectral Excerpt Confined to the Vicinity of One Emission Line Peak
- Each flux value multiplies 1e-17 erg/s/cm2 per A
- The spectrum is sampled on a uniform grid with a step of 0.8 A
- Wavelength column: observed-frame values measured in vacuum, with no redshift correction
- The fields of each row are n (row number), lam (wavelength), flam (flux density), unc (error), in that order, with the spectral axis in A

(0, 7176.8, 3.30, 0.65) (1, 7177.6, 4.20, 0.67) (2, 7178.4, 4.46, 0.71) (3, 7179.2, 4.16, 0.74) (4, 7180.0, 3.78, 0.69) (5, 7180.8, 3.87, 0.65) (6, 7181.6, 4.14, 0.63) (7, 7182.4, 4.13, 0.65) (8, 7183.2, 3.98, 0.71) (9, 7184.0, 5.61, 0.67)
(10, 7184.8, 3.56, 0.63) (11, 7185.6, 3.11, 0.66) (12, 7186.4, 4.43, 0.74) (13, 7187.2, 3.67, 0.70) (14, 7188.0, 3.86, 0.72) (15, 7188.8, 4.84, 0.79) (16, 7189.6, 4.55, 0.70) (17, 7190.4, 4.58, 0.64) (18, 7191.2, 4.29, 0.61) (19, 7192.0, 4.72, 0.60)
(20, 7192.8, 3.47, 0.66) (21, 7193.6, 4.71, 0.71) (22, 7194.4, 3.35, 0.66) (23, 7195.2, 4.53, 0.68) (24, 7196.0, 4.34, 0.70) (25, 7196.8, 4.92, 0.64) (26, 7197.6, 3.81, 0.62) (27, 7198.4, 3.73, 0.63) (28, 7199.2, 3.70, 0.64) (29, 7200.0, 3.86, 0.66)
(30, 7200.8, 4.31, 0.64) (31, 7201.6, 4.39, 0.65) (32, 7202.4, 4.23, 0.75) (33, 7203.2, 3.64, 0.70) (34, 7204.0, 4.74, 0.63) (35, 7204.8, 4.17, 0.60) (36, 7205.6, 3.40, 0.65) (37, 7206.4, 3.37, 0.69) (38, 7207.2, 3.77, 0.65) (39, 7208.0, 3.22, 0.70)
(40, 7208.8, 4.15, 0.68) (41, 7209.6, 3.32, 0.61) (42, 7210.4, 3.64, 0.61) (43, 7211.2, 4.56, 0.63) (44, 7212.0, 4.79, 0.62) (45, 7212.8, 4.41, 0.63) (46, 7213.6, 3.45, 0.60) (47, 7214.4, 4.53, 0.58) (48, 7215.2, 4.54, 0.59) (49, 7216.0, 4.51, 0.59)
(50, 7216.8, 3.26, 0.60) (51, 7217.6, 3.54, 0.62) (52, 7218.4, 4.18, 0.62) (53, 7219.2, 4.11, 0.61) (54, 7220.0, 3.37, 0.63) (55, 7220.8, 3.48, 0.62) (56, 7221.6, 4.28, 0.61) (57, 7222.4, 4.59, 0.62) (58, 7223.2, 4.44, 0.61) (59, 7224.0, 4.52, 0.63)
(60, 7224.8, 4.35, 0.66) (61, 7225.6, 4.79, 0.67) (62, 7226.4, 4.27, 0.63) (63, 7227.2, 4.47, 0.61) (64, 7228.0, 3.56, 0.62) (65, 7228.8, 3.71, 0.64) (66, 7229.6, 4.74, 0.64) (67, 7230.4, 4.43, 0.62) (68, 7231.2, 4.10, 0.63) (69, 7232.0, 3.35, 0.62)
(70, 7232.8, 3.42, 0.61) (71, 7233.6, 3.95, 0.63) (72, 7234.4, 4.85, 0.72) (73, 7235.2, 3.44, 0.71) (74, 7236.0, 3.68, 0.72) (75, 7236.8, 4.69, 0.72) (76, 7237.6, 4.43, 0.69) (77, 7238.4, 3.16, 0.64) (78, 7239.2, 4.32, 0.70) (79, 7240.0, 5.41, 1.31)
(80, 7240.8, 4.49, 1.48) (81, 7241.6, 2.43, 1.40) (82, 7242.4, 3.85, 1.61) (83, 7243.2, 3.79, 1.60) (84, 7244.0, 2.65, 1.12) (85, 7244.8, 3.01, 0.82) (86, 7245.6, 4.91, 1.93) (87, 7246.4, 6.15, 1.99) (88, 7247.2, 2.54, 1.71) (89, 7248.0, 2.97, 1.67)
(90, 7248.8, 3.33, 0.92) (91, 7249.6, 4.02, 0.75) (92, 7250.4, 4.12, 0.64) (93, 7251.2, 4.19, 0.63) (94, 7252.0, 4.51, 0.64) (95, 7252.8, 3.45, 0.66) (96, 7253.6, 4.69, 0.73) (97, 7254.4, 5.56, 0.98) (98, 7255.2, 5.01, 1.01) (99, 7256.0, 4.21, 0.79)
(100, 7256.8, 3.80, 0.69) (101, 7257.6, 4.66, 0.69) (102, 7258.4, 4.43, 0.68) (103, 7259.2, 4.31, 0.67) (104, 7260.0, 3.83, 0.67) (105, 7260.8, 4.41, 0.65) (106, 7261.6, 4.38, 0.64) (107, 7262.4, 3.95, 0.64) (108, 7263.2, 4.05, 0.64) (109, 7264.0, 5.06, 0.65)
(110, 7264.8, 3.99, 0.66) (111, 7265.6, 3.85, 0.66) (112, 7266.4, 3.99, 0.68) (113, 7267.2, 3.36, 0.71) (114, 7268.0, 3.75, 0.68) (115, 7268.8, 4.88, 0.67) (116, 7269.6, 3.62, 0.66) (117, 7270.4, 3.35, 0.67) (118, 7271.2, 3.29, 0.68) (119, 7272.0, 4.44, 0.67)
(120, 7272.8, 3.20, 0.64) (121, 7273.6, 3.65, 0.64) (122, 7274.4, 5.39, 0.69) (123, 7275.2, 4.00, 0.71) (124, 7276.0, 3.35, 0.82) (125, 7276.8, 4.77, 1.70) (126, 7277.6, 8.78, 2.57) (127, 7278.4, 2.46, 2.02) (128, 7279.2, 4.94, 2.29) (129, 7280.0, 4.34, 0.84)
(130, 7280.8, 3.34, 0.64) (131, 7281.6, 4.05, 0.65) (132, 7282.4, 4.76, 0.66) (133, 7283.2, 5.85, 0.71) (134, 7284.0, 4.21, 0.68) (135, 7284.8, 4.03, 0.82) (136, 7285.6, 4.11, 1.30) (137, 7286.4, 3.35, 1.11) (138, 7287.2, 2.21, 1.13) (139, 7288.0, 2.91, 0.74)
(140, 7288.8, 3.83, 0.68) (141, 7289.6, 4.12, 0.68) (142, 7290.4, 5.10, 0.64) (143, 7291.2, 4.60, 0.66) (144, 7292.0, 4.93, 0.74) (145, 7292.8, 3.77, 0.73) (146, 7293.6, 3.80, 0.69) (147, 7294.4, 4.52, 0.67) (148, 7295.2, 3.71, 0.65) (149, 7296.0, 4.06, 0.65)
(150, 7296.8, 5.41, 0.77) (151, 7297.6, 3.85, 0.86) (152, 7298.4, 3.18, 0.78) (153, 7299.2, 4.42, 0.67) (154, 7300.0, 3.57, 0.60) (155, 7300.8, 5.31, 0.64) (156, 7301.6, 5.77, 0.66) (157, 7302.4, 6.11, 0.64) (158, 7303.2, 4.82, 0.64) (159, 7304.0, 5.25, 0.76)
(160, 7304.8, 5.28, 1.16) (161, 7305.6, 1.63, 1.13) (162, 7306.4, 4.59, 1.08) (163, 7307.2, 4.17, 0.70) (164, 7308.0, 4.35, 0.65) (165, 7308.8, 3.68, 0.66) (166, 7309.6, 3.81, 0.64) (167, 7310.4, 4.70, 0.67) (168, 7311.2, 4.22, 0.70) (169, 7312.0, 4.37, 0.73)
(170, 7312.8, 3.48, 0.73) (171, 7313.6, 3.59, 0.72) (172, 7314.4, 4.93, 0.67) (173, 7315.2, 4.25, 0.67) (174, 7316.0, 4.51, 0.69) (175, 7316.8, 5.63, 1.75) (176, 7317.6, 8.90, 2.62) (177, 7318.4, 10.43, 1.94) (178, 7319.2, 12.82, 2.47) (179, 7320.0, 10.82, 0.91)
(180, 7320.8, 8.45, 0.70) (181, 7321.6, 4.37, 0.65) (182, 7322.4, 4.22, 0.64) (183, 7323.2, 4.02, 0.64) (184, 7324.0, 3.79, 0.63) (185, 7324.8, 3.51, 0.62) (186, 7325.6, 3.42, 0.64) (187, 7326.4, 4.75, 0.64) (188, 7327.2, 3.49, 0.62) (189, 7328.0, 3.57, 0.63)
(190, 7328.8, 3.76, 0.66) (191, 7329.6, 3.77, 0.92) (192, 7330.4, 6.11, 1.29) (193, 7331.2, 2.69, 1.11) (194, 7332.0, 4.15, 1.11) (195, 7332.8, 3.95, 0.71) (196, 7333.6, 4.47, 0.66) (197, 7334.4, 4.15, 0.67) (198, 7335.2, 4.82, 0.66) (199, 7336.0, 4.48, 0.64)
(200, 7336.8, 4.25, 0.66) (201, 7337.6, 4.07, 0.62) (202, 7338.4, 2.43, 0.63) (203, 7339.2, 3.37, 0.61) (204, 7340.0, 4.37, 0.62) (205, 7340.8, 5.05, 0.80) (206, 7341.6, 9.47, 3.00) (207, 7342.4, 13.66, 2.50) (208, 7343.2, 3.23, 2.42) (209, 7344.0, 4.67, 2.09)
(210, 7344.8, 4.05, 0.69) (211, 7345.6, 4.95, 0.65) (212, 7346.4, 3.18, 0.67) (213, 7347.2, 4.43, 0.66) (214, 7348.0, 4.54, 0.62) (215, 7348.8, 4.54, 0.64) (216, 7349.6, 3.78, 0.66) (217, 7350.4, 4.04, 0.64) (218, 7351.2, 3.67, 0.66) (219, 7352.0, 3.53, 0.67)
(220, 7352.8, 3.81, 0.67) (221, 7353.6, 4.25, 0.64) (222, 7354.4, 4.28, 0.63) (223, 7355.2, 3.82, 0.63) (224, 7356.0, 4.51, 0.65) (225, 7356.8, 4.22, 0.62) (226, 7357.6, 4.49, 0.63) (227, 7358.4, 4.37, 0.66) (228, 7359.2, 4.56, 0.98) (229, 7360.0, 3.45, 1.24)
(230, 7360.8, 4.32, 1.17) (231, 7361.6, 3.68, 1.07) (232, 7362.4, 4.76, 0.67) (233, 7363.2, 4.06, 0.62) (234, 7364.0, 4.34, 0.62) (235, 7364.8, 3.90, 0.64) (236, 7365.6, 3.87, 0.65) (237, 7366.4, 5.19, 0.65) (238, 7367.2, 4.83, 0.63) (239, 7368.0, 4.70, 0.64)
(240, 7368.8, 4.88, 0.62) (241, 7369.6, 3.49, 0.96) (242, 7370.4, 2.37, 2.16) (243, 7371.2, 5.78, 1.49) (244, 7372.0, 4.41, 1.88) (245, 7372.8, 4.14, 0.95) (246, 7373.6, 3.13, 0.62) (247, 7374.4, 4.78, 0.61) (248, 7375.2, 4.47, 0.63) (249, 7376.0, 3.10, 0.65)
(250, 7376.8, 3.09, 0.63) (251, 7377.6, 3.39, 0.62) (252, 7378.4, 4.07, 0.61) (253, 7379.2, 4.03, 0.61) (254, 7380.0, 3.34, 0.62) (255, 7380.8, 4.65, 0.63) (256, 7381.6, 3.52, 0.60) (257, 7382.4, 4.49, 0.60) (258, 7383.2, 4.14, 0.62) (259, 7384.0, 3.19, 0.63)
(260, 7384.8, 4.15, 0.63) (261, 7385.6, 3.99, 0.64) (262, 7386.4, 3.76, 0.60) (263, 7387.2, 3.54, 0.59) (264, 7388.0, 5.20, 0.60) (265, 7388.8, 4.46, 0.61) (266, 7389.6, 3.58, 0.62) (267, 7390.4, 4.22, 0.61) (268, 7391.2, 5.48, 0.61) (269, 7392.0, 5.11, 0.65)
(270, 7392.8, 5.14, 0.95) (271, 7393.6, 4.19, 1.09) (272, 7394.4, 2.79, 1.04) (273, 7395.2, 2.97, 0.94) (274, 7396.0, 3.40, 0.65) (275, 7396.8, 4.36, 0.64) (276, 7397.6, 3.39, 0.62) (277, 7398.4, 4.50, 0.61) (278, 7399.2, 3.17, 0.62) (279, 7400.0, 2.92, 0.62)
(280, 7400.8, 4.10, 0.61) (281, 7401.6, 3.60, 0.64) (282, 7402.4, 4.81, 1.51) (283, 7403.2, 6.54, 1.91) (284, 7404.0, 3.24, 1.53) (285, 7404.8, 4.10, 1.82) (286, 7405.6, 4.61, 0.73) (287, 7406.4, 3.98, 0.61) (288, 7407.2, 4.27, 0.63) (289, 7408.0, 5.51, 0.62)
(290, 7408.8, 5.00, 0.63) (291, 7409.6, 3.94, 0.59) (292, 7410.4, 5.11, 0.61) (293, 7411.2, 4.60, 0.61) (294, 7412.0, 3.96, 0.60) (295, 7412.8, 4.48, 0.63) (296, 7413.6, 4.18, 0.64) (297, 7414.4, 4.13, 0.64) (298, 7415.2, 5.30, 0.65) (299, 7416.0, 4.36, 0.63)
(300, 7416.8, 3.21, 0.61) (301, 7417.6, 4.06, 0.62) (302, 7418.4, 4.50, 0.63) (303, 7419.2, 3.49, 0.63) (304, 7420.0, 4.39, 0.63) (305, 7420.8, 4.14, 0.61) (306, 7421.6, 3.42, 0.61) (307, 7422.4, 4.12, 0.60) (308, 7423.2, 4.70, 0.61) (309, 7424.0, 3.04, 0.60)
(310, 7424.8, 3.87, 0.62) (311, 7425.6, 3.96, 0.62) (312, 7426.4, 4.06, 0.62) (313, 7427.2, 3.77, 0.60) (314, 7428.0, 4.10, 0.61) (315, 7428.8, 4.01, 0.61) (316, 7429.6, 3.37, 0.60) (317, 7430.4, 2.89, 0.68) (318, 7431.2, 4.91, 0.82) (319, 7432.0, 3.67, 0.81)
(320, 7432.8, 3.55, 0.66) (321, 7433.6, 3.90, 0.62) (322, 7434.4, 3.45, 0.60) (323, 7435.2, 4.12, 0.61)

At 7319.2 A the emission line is H-alpha 6563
